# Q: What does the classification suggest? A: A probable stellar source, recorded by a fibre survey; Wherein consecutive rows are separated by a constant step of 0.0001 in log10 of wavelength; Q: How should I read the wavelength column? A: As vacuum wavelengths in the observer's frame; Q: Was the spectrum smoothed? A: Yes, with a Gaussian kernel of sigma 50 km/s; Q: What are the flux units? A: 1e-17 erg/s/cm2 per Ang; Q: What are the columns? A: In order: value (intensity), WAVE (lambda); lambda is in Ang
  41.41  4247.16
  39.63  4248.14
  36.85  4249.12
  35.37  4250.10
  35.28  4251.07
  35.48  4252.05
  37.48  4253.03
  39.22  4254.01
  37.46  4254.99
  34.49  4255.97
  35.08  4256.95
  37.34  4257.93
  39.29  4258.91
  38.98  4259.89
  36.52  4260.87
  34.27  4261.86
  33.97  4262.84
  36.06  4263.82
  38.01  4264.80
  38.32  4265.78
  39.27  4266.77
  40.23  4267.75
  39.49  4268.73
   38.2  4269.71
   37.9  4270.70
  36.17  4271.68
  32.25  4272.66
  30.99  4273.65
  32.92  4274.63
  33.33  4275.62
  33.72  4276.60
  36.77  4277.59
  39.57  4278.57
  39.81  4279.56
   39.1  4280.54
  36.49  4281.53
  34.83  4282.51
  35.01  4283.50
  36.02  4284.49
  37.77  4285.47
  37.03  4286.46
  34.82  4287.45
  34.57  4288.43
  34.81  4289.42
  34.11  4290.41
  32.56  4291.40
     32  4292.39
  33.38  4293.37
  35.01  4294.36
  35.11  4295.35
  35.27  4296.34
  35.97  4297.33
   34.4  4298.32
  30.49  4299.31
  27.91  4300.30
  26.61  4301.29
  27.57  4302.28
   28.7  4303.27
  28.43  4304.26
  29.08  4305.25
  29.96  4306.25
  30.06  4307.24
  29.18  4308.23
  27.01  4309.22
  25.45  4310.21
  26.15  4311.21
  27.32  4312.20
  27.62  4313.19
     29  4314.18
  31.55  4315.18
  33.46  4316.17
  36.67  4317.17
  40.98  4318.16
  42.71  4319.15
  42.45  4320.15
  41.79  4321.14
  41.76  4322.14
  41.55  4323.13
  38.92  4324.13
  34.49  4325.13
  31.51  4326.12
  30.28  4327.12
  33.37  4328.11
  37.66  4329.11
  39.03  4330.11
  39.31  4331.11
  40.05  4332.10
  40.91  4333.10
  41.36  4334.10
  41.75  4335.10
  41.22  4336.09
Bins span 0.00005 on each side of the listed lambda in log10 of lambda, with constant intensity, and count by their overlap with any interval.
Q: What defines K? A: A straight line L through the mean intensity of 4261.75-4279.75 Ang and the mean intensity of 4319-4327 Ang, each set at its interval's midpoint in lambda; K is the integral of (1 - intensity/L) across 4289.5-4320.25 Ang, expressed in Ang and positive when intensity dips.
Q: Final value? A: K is 5.05 Ang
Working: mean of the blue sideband 36.4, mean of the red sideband 38.8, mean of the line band 31.7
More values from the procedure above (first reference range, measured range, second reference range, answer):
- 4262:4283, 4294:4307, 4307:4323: 1.3 Ang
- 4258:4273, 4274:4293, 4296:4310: -1.0 Ang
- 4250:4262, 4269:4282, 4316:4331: 0.4 Ang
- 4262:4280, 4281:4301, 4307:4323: 0.5 Ang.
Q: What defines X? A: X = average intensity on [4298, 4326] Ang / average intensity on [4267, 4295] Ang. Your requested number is 0.9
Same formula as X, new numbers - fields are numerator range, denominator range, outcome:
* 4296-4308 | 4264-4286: 0.83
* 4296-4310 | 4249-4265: 0.82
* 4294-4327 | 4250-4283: 0.90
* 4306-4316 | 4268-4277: 0.81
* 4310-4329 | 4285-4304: 1.05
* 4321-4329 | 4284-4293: 1.05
